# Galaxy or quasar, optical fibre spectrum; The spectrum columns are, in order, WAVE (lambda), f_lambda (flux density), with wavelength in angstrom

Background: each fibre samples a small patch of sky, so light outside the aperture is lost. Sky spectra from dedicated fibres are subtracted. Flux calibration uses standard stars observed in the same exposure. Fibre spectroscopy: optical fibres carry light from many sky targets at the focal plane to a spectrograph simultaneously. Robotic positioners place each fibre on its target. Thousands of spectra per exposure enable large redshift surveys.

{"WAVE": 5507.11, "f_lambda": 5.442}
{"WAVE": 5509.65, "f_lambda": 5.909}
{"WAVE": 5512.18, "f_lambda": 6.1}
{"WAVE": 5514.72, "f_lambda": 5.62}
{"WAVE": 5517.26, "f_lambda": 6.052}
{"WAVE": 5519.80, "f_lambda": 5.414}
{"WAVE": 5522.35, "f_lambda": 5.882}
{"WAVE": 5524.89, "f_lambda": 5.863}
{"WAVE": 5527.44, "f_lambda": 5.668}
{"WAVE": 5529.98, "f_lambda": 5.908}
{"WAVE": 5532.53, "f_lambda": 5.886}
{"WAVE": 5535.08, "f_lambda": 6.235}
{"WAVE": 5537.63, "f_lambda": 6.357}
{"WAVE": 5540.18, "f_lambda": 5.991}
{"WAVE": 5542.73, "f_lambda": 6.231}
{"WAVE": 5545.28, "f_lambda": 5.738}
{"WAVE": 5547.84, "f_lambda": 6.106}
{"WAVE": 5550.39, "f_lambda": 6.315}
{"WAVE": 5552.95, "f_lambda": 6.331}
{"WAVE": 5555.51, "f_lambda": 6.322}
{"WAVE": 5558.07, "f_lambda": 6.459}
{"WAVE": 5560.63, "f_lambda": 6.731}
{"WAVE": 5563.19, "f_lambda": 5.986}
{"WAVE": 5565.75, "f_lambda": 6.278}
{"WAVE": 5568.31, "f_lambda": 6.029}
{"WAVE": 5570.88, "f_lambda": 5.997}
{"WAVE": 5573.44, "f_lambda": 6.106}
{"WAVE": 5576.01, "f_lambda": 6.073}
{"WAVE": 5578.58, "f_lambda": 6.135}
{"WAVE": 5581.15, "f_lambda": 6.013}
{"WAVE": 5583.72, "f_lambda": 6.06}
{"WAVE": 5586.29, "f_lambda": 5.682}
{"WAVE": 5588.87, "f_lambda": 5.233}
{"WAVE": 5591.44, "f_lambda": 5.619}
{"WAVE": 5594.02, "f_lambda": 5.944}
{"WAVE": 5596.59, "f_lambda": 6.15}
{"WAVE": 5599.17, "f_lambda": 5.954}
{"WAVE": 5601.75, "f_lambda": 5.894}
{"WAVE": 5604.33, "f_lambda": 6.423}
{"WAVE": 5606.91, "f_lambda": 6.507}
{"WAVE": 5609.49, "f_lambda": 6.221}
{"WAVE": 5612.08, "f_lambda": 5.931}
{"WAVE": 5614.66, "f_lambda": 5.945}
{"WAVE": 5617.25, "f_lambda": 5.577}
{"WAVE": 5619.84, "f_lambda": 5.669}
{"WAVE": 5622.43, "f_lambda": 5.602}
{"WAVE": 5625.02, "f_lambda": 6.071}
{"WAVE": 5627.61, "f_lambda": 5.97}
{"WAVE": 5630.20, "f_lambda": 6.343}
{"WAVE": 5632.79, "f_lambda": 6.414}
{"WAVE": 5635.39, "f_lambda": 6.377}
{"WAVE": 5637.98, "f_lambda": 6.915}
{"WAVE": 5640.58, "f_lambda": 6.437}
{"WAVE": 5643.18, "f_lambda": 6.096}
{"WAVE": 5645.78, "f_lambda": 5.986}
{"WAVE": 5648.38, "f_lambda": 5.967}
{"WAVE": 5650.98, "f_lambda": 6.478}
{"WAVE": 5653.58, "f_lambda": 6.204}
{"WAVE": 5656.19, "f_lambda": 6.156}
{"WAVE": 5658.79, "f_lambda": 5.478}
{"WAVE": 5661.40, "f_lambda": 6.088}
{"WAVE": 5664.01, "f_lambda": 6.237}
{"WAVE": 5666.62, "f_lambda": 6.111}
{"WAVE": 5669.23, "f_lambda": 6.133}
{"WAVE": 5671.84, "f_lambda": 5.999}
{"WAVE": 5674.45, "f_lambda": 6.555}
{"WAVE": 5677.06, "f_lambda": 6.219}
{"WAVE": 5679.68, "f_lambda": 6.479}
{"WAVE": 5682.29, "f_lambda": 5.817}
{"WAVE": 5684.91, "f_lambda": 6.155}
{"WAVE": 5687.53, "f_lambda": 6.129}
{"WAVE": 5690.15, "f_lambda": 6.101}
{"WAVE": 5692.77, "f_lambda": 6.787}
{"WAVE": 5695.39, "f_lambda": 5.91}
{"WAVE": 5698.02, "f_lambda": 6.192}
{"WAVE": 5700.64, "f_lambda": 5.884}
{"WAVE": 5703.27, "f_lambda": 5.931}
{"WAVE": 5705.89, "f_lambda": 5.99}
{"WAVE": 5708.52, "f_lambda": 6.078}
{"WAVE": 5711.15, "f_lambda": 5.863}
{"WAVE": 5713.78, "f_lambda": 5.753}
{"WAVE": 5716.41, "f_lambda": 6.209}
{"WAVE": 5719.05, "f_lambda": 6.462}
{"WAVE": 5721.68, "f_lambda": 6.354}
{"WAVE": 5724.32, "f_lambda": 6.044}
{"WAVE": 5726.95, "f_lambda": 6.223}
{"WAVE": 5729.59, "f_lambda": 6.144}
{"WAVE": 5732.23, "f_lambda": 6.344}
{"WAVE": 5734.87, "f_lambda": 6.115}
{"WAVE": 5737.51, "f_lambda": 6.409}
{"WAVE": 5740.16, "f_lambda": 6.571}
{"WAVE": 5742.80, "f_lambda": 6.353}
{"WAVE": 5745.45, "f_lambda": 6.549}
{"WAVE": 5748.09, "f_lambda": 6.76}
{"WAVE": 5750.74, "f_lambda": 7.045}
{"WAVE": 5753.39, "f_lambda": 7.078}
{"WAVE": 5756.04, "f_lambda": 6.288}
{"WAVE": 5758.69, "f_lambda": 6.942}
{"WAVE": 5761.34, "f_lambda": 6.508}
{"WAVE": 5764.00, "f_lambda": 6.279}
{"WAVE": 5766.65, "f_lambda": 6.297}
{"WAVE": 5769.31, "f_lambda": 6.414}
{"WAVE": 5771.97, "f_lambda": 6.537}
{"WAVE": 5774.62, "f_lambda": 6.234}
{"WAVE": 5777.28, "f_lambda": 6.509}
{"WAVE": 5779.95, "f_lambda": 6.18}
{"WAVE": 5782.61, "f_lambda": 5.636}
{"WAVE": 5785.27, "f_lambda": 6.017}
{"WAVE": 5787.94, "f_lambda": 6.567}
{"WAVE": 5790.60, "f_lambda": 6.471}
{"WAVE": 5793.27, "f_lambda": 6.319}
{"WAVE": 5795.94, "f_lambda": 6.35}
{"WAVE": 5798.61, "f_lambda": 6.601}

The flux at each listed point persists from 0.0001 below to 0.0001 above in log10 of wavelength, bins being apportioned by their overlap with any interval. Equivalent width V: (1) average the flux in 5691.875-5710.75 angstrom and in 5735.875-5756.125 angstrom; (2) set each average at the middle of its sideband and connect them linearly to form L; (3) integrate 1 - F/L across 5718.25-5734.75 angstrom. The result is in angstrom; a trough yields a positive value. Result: 0.4 angstrom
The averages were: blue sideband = 6.08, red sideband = 6.64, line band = 6.25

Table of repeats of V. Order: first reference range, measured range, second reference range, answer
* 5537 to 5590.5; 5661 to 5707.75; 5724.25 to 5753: 1.4 angstrom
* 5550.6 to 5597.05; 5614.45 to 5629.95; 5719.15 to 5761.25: 0.9 angstrom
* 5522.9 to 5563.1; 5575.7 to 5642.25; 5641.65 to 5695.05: 1.1 angstrom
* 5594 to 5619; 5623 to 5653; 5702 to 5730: -1.0 angstrom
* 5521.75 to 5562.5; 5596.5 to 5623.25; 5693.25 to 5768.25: 0.9 angstrom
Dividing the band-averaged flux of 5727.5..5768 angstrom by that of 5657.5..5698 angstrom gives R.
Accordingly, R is 1.06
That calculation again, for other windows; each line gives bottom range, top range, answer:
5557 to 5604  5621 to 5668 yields 1.02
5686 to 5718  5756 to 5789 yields 1.04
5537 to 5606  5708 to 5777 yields 1.05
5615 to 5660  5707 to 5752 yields 1.03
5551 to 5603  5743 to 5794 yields 1.07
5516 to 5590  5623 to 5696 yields 1.03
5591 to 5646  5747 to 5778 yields 1.08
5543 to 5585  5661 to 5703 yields 1.00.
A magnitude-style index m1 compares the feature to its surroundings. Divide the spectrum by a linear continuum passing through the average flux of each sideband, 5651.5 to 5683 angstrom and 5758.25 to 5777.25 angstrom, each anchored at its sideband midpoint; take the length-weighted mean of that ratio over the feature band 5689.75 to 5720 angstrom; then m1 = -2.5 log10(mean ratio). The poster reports 0.03 mag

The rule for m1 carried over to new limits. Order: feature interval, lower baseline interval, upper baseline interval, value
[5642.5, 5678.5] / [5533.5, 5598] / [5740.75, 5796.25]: 0.023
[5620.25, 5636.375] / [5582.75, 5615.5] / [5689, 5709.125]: -0.016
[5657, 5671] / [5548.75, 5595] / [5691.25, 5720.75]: 0.014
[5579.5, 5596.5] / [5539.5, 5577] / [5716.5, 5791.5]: 0.076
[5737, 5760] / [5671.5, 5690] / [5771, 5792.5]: -0.072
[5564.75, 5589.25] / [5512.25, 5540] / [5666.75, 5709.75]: -0.001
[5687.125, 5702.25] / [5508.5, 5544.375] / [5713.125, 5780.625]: 0.024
